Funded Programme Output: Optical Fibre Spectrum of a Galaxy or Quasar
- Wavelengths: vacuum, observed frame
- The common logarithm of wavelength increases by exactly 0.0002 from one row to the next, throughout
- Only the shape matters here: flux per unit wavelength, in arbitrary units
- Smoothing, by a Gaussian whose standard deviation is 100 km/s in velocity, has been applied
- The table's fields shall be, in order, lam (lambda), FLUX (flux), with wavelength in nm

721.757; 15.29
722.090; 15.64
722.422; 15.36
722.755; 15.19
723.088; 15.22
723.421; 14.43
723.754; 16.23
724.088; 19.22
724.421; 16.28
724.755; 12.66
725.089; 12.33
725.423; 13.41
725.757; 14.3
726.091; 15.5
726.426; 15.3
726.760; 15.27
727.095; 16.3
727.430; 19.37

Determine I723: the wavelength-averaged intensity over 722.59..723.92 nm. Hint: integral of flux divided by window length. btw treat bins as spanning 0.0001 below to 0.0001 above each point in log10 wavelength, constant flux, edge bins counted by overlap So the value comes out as 15.3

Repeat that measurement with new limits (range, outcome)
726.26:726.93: 15.3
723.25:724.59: 16.5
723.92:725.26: 15.1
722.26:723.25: 15.3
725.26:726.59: 14.6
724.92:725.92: 13.3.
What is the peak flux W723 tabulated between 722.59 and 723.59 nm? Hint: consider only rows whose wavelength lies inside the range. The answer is 15.22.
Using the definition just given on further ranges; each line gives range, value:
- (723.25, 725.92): 19.22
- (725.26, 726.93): 15.5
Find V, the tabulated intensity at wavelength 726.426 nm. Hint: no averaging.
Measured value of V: 15.3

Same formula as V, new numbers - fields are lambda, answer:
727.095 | 16.3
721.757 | 15.29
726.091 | 15.5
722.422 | 15.36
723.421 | 14.43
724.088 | 19.22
